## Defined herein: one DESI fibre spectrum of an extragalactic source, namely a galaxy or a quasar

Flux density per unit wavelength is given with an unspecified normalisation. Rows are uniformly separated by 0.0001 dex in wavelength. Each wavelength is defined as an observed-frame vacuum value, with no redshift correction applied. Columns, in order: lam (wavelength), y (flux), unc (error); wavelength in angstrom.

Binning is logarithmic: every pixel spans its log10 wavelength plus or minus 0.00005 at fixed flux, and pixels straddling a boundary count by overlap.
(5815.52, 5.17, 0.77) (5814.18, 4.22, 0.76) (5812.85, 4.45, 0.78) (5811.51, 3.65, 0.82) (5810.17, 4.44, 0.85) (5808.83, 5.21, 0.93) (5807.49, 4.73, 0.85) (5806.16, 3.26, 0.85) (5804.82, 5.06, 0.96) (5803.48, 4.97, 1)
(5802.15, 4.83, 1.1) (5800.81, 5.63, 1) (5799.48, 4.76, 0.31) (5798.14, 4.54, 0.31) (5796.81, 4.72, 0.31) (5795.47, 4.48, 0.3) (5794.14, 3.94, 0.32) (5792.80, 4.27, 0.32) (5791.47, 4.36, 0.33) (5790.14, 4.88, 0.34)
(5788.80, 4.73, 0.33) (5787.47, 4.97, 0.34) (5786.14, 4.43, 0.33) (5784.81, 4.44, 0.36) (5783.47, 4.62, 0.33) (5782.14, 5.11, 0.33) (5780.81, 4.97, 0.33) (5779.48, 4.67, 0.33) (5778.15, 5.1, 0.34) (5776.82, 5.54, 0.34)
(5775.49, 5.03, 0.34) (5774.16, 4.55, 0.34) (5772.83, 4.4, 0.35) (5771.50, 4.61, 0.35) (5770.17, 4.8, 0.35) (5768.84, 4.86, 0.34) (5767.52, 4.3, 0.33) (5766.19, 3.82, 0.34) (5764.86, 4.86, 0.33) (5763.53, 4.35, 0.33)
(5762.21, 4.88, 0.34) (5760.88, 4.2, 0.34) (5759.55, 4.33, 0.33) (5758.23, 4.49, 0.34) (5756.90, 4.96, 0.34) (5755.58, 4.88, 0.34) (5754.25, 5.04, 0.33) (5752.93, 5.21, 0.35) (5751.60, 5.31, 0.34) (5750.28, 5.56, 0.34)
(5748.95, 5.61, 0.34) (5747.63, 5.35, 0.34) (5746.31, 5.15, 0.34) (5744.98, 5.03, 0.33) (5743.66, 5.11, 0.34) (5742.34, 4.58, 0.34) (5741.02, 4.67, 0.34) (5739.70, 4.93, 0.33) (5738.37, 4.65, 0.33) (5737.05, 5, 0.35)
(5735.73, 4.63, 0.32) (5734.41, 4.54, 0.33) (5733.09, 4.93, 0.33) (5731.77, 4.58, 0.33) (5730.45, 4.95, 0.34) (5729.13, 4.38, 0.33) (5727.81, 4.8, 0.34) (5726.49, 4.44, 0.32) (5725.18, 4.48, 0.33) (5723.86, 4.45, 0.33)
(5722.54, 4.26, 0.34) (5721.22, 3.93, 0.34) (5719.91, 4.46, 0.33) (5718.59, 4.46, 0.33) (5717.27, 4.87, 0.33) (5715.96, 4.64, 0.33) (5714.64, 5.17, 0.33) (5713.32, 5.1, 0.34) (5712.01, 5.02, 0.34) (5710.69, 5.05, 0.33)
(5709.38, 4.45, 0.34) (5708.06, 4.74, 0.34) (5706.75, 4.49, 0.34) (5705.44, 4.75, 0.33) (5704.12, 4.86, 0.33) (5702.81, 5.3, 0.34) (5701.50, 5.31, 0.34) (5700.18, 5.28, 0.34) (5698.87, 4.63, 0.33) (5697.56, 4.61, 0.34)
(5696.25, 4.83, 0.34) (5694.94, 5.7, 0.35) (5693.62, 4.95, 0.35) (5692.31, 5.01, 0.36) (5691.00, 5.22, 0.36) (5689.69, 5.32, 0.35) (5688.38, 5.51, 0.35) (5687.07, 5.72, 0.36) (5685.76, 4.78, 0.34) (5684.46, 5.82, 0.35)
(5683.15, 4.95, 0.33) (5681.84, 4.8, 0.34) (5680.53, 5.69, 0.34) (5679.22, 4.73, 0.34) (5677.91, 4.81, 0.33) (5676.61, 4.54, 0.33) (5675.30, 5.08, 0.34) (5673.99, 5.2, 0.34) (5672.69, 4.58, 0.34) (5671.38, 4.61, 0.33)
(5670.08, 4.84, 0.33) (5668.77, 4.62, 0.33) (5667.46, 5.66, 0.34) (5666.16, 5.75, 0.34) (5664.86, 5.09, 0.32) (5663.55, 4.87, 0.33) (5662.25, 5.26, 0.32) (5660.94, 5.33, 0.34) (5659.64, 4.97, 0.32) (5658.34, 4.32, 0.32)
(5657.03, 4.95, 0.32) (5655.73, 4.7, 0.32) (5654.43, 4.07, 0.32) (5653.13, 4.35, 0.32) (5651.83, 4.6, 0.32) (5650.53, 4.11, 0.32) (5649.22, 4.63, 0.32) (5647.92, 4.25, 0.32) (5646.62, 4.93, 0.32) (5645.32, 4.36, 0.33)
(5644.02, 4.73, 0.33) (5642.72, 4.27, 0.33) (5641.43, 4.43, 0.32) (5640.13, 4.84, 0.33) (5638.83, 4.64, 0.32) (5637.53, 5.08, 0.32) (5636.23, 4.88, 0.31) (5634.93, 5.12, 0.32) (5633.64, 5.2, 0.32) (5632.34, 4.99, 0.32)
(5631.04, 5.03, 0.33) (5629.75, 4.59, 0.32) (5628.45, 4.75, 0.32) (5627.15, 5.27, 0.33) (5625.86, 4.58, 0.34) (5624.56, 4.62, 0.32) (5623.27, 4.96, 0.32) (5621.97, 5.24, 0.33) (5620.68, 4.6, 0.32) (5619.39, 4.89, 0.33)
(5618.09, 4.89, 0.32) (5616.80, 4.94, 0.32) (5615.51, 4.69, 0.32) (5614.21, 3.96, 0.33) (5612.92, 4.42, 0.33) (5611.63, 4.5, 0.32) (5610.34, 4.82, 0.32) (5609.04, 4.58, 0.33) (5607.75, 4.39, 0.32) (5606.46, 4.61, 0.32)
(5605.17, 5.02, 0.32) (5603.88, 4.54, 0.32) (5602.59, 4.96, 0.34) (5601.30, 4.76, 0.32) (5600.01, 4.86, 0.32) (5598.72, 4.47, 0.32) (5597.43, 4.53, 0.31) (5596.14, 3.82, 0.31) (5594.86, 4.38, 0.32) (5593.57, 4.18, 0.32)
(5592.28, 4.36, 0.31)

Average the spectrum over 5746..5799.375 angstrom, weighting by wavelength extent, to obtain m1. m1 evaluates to 4.75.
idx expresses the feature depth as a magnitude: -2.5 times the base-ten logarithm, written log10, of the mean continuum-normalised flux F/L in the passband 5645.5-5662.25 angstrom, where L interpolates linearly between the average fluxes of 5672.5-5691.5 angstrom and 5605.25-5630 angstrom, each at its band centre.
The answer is 0.07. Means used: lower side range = 4.71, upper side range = 5.13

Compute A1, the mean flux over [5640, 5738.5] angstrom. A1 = 4.83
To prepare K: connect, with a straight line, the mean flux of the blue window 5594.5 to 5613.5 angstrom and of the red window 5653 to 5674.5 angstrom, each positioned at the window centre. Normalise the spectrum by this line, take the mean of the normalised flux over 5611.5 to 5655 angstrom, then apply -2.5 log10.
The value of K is 0.01 mag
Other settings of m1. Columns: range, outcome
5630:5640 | 4.97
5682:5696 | 5.27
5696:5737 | 4.73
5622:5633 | 4.87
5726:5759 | 4.91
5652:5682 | 4.9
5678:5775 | 4.85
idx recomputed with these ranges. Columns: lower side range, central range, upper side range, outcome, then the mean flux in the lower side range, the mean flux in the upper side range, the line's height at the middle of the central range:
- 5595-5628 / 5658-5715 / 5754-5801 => -0.081 mag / 4.67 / 4.67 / 4.67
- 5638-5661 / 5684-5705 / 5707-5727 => -0.124 mag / 4.57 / 4.63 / 4.61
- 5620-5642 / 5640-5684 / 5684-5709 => 0.040 mag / 4.87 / 5.08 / 4.97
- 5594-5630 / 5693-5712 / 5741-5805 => -0.043 mag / 4.66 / 4.79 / 4.74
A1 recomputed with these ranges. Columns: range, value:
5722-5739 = 4.63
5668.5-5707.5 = 5.02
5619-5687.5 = 4.86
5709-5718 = 4.91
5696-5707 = 4.91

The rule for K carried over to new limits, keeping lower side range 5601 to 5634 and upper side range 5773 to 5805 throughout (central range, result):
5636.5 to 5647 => 0.022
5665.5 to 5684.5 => -0.058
